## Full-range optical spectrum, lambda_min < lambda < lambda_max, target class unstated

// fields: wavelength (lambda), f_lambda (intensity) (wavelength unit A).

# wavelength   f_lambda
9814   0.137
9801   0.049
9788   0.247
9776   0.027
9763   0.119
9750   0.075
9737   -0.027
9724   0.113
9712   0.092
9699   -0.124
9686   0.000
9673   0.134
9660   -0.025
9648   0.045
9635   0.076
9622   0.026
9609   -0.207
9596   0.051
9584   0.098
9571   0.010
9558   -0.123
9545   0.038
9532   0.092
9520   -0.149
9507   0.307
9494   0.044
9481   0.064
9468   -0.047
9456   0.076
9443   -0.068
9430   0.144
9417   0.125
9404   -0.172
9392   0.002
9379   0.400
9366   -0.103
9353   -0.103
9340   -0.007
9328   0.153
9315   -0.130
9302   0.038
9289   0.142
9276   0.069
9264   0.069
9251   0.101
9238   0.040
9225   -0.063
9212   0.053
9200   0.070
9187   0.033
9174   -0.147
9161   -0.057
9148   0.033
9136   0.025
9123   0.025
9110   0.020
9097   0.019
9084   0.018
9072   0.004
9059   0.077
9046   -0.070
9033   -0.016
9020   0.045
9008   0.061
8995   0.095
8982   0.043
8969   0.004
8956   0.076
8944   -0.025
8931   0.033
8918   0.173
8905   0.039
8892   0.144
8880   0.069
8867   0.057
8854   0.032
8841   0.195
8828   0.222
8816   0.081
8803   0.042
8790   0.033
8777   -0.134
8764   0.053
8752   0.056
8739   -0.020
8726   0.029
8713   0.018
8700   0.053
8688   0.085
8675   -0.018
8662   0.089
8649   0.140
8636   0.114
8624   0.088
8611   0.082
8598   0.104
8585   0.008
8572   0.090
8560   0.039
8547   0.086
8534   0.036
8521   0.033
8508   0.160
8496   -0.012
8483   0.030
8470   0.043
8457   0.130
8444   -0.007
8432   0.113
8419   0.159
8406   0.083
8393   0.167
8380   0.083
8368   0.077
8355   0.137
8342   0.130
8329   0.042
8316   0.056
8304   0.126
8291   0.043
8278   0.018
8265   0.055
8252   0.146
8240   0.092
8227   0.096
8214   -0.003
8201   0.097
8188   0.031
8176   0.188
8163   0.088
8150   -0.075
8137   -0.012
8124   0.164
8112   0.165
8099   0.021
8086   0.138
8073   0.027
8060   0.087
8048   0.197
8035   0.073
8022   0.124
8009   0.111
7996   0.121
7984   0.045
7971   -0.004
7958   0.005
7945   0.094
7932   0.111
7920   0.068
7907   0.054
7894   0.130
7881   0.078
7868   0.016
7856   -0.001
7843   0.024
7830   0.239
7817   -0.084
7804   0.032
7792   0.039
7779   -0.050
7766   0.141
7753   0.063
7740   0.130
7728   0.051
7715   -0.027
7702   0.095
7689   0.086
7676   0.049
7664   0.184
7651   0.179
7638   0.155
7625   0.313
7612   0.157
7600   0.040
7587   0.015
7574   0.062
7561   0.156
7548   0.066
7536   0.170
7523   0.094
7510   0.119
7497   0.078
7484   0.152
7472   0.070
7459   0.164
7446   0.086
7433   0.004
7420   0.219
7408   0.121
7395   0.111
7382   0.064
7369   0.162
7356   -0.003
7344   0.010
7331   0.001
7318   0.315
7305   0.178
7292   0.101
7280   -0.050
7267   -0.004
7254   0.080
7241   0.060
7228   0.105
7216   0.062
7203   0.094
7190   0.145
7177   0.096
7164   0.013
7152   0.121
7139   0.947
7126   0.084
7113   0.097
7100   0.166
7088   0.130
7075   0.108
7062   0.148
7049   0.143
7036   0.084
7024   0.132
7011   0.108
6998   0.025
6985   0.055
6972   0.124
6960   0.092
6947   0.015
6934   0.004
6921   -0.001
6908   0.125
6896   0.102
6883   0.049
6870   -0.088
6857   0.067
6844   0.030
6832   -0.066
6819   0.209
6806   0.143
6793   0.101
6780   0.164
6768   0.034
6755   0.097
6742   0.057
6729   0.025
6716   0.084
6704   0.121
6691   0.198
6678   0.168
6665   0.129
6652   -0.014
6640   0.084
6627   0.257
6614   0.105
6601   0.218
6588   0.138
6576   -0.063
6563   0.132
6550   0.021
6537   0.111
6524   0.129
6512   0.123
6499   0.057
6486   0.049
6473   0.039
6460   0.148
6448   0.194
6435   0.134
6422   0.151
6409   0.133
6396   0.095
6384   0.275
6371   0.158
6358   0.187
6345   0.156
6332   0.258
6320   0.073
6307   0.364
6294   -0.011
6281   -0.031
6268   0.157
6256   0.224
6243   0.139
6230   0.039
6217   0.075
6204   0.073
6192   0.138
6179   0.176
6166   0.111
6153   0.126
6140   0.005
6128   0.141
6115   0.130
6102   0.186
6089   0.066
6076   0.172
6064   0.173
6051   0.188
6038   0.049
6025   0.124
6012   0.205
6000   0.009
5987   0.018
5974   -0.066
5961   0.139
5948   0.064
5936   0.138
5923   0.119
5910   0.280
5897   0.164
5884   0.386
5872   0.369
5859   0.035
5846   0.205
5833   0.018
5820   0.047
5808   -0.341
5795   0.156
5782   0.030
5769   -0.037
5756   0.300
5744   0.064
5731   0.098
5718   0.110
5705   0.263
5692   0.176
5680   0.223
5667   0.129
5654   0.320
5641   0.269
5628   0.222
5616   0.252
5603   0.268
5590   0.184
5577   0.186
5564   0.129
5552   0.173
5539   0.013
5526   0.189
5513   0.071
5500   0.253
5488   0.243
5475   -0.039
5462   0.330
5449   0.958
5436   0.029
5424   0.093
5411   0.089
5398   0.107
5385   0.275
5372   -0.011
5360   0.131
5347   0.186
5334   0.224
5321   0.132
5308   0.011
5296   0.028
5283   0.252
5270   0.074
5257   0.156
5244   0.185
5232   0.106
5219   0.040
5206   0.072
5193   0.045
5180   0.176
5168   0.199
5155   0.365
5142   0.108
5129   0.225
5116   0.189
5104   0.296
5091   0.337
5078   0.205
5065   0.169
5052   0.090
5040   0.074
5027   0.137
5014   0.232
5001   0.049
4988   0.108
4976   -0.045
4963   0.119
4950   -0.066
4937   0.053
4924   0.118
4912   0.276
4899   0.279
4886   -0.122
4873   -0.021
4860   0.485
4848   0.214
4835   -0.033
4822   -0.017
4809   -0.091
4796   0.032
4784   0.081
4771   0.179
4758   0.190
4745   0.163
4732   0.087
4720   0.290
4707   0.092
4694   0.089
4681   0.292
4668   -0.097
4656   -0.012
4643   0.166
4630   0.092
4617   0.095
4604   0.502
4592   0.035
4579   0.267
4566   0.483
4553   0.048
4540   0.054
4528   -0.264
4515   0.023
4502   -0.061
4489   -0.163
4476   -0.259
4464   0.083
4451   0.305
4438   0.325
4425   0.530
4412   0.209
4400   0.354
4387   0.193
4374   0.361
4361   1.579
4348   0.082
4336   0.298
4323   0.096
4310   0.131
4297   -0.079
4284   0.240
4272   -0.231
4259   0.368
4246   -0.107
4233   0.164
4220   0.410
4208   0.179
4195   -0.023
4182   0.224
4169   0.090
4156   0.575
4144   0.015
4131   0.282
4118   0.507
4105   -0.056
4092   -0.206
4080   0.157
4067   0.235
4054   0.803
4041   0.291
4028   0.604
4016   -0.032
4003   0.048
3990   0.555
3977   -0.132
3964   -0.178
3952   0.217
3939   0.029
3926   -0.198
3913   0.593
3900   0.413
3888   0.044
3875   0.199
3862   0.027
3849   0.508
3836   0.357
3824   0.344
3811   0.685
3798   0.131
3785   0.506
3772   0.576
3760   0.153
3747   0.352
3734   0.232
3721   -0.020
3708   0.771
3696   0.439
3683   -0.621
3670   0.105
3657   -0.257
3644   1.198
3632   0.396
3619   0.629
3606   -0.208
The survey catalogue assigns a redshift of 0.087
